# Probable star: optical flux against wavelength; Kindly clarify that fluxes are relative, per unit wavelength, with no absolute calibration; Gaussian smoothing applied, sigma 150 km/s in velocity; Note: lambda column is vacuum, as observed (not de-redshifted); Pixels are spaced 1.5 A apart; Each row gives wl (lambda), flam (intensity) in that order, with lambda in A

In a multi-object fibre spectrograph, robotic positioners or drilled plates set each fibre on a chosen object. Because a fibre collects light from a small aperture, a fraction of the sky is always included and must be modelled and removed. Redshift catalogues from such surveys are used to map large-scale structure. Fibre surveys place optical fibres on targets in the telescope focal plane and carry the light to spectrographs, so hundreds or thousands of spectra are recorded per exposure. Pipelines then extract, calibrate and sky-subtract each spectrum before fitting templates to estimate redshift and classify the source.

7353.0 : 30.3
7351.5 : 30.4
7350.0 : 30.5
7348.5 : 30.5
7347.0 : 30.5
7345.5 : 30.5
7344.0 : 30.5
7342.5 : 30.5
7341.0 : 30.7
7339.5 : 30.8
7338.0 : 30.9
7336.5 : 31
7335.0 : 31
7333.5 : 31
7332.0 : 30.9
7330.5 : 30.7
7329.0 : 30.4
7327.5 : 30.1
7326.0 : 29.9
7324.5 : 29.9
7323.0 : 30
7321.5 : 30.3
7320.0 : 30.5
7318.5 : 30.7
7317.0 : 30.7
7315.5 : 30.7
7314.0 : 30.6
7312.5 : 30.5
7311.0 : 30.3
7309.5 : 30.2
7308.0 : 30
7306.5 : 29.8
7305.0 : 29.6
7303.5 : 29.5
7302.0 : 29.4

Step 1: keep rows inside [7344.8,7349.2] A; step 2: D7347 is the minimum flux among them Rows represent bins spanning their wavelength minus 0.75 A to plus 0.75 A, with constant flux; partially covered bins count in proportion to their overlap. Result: 30.5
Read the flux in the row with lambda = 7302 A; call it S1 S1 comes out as 29.4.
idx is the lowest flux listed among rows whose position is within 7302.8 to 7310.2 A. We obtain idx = 29.5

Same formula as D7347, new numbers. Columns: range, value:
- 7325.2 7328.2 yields 29.9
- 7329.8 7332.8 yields 30.7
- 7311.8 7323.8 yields 30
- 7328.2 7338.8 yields 30.4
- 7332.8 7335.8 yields 31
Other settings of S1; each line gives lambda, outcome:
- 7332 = 30.9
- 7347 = 30.5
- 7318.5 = 30.7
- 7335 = 31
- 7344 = 30.5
